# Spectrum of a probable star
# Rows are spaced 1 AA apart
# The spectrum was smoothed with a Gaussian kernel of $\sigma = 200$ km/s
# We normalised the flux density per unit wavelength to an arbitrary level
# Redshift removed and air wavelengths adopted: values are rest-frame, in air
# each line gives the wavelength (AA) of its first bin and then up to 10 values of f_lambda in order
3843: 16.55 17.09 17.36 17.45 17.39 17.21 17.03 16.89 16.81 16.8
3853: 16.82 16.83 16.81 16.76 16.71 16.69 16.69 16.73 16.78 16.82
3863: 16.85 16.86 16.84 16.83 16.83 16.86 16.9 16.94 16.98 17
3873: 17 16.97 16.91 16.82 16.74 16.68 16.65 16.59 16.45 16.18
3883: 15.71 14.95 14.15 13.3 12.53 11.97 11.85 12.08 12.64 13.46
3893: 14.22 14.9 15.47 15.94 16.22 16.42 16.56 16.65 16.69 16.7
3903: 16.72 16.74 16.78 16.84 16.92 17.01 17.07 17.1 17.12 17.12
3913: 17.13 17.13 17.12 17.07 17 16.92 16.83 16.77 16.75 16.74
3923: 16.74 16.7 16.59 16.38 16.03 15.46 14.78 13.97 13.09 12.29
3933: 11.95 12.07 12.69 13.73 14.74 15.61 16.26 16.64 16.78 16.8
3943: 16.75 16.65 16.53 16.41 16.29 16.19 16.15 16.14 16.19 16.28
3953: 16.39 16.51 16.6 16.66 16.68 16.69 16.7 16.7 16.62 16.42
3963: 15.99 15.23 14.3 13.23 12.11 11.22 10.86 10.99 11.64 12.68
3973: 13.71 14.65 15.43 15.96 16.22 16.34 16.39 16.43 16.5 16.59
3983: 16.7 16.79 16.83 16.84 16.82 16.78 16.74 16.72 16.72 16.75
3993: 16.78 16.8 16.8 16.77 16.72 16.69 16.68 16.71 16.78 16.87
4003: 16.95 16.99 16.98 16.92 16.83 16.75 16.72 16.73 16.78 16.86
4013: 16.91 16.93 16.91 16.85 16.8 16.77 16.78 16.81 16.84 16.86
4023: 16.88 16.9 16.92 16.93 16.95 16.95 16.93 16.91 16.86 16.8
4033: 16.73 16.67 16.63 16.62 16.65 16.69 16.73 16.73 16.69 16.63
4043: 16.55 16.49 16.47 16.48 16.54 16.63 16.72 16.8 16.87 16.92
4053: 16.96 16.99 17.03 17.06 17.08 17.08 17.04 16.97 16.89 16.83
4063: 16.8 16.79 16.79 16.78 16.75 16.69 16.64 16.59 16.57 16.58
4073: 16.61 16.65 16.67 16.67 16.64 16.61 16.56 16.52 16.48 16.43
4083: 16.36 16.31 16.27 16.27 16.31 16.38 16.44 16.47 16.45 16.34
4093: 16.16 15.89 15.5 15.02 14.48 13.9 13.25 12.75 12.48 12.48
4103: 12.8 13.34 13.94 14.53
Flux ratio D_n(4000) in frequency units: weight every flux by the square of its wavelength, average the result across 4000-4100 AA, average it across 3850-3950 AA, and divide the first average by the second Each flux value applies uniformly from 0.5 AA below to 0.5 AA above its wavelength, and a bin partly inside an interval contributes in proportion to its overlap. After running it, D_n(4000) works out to 1.12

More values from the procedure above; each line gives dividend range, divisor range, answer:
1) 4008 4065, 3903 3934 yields 1.11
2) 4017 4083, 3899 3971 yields 1.13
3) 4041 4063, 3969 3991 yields 1.12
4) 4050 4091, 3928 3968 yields 1.15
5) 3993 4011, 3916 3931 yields 1.08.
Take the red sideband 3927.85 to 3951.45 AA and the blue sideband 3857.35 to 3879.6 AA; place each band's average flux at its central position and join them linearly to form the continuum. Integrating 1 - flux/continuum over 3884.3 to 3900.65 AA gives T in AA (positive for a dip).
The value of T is 2.0 AA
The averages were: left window 16.8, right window 15.2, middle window 14.3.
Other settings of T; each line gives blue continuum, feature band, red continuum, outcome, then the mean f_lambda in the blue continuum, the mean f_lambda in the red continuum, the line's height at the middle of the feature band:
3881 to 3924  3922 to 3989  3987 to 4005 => 3.9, 15.8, 16.8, 16.4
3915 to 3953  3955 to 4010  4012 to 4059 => 1.3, 15.7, 16.8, 16.2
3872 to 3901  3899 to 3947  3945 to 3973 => -2.8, 15.3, 15.1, 15.2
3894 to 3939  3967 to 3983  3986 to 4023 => 2.1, 16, 16.8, 16.5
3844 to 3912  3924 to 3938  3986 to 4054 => 1.8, 16.2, 16.8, 16.4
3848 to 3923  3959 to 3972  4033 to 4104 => 1.9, 16.3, 16.2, 16.2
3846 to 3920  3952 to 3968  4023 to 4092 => 0.8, 16.3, 16.7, 16.5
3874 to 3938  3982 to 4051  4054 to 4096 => -2.3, 15.6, 16.6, 16.2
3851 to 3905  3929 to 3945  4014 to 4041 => 1.6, 16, 16.8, 16.3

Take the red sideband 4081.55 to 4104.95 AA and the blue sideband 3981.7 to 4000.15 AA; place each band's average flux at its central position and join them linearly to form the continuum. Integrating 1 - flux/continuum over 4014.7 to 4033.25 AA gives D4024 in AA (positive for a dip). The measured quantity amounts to -0.7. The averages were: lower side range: 16.8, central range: 16.9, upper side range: 15.1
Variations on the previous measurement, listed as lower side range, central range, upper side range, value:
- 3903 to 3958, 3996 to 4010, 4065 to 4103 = -0.73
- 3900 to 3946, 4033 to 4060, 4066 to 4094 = -0.60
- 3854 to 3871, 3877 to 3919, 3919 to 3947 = 0.81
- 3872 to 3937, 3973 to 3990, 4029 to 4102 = -0.34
